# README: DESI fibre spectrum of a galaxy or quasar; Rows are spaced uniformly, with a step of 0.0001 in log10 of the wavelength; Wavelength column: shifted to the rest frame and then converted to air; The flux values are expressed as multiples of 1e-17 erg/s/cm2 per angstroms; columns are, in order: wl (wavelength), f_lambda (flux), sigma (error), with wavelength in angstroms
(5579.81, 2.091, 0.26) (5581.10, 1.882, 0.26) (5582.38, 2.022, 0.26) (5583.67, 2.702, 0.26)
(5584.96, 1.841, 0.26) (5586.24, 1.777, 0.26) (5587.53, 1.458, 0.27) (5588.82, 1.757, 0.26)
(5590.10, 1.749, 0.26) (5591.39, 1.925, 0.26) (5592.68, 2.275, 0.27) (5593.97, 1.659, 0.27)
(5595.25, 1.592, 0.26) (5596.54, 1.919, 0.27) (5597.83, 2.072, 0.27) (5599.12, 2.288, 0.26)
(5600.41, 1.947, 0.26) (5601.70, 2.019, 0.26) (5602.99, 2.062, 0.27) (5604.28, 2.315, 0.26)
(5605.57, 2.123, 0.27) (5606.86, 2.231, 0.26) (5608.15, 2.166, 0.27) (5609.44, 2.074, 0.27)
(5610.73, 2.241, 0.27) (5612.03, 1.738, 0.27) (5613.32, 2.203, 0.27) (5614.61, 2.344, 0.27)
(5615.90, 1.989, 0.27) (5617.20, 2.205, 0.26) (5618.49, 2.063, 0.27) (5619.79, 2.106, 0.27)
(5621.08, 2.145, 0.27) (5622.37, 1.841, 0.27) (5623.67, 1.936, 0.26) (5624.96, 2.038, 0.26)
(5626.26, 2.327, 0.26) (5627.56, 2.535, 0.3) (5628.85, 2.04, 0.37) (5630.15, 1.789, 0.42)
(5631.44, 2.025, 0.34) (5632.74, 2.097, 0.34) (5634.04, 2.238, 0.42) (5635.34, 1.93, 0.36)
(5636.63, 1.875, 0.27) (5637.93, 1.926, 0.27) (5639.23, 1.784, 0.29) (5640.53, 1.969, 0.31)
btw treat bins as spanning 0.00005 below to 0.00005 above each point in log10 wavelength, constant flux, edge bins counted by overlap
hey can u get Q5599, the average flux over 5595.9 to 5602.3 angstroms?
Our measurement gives 2.05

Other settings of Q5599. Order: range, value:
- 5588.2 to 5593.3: 1.93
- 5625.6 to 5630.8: 2.17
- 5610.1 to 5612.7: 1.99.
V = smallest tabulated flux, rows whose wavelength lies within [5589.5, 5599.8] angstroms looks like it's 1.592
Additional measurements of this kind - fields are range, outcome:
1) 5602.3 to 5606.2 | 2.062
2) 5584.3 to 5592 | 1.458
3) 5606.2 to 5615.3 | 1.738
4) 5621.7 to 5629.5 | 1.841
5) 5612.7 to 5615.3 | 2.203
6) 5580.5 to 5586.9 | 1.777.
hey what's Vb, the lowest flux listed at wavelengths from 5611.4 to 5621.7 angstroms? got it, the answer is 1.738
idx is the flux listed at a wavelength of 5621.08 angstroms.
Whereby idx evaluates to 2.145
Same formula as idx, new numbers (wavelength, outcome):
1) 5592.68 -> 2.275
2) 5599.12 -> 2.288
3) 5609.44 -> 2.074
